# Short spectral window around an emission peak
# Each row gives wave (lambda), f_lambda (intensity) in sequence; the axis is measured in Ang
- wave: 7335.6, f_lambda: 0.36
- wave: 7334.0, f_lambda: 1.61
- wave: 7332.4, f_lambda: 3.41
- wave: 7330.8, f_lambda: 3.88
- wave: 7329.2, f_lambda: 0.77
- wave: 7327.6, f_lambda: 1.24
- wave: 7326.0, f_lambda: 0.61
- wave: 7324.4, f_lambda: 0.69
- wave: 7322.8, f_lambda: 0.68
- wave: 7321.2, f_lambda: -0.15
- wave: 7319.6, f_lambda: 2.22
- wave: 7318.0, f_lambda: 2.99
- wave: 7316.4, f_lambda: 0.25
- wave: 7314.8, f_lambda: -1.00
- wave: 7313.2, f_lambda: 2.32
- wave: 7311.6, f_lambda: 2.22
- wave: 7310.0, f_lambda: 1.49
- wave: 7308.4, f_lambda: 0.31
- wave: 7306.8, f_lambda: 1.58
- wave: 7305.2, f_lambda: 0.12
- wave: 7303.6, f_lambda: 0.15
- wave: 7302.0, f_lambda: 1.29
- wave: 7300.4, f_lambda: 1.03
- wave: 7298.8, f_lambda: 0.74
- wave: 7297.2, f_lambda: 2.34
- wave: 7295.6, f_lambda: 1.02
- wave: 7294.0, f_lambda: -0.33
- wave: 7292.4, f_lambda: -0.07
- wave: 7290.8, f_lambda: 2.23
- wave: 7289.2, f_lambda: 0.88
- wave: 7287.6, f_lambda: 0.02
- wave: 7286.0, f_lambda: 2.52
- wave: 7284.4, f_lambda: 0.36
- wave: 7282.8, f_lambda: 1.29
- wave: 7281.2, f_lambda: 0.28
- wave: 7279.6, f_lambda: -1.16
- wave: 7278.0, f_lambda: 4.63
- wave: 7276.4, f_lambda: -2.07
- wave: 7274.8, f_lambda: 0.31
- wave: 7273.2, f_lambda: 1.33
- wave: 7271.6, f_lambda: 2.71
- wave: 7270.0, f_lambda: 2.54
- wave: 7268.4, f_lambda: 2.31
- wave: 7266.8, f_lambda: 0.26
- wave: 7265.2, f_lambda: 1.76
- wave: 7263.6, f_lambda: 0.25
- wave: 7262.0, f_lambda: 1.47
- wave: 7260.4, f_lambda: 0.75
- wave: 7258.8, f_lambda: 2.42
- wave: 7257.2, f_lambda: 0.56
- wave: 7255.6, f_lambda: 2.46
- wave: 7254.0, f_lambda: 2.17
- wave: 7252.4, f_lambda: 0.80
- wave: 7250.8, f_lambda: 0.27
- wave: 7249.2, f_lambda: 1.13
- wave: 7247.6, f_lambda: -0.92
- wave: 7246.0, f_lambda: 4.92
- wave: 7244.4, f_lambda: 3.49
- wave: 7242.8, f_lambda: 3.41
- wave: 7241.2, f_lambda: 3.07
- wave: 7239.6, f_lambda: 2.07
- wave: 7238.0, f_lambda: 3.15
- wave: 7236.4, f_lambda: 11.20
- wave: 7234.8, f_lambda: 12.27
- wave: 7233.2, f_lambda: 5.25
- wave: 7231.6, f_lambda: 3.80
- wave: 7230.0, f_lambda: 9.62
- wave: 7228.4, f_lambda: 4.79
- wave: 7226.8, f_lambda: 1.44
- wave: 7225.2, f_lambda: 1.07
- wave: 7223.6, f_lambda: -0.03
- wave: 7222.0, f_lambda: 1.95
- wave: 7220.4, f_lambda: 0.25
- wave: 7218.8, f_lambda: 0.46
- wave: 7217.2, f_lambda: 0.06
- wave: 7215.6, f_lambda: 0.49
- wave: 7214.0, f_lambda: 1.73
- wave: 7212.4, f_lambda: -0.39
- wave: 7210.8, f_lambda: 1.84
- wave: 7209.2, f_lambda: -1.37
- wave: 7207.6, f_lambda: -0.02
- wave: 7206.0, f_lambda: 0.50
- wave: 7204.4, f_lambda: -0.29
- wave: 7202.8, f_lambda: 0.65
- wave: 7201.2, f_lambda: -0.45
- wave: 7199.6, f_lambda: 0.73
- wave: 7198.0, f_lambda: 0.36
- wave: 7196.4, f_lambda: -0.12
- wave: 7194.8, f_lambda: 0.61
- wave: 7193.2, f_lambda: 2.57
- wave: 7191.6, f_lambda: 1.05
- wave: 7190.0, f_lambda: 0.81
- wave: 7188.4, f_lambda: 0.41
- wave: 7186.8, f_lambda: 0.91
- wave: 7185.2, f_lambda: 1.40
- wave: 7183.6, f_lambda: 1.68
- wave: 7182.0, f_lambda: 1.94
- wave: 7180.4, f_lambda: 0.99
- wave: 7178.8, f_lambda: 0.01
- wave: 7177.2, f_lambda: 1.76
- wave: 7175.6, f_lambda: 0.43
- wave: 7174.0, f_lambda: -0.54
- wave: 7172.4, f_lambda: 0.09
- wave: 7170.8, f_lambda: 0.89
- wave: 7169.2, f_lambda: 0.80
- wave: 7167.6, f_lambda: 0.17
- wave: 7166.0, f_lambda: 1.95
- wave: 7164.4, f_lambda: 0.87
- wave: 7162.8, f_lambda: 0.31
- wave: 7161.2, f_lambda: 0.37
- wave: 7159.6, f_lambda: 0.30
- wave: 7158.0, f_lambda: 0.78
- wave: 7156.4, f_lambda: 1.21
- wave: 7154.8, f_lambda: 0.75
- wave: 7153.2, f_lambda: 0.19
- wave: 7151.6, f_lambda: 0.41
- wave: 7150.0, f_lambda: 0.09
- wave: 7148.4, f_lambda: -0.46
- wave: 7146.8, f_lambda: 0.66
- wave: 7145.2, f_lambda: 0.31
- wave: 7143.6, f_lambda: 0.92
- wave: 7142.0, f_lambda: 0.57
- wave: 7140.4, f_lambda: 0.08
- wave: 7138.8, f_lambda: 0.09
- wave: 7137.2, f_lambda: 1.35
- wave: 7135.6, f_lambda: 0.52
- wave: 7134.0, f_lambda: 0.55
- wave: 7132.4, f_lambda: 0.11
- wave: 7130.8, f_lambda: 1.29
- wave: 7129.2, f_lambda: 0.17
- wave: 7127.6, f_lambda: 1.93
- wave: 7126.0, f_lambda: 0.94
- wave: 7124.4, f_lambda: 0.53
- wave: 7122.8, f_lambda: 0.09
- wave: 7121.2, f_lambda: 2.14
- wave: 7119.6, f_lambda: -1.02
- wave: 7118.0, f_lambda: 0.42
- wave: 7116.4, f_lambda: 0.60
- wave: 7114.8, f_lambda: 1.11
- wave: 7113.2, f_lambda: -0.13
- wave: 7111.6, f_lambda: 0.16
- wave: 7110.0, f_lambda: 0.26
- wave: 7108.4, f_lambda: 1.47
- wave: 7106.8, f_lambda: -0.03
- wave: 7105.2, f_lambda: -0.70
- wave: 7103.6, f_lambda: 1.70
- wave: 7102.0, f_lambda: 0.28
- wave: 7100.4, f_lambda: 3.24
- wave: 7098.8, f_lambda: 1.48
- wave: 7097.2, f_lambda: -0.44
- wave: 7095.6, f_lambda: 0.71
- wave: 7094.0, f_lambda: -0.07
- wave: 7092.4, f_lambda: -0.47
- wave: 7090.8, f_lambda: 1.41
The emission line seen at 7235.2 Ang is [O II] 3727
